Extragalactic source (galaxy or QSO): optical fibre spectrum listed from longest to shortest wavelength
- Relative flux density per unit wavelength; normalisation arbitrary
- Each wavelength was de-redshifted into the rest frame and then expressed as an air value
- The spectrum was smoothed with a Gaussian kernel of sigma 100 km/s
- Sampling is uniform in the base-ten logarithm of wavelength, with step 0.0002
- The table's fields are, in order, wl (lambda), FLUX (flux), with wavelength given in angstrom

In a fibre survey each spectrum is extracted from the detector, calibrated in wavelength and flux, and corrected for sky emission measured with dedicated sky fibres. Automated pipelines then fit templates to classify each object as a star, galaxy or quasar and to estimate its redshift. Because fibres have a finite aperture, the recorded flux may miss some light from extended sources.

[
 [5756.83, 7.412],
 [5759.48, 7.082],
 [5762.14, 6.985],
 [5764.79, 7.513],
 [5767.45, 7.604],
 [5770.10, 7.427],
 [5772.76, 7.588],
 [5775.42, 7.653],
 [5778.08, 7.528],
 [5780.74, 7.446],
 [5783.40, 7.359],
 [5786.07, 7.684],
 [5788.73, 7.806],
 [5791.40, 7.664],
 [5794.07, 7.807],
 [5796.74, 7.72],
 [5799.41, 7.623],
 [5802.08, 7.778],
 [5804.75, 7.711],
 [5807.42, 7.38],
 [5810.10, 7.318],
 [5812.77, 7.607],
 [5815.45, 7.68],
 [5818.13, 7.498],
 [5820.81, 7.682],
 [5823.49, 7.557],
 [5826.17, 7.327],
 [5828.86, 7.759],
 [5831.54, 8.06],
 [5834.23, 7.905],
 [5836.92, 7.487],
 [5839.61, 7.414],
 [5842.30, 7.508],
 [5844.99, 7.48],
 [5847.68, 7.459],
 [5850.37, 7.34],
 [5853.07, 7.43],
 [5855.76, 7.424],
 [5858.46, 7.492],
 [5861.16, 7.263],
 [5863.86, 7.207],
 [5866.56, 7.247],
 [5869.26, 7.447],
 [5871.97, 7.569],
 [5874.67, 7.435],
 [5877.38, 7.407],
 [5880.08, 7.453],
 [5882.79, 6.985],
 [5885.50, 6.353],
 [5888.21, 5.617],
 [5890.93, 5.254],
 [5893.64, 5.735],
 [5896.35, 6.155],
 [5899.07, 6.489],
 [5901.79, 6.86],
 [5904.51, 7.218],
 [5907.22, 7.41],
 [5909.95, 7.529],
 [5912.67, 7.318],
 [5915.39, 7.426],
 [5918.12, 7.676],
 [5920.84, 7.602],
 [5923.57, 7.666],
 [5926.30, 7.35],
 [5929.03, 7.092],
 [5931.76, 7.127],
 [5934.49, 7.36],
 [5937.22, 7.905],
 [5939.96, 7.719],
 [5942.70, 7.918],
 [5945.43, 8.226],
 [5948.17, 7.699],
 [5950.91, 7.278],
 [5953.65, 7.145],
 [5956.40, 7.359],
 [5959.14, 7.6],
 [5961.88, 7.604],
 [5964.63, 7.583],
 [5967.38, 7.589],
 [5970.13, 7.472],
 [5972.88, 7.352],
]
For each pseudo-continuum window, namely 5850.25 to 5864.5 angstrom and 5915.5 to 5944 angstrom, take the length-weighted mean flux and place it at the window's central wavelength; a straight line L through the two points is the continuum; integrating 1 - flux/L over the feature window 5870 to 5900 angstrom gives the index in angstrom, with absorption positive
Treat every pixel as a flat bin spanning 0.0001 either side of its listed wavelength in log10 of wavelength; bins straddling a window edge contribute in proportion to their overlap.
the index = 3.3 angstrom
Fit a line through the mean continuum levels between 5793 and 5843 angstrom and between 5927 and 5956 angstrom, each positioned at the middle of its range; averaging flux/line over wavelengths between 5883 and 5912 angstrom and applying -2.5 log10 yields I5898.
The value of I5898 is 0.16 mag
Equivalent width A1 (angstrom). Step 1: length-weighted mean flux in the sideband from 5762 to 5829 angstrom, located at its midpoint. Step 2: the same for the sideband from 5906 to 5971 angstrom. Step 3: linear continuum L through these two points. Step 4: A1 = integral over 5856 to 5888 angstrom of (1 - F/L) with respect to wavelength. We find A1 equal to 1.4 angstrom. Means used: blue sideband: 7.57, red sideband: 7.53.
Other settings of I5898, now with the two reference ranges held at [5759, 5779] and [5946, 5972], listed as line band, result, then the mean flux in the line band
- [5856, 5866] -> 0.021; 7.32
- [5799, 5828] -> -0.016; 7.56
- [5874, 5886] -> 0.046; 7.16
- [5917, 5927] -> -0.014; 7.59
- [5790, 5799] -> -0.039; 7.71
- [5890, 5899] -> 0.266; 5.85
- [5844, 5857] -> 0.005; 7.43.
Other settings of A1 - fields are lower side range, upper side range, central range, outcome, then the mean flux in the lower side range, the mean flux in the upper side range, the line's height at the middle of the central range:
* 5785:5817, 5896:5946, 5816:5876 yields 0.4 angstrom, 7.65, 7.38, 7.55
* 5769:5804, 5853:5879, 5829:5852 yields -0.4 angstrom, 7.62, 7.39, 7.47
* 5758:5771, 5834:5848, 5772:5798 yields -0.9 angstrom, 7.32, 7.52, 7.37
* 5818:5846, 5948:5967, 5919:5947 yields -0.4 angstrom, 7.61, 7.46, 7.49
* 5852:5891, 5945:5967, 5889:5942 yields 1.7 angstrom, 7.09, 7.53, 7.32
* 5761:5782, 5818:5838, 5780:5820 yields -0.2 angstrom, 7.47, 7.67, 7.57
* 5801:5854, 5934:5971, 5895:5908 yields 1.4 angstrom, 7.57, 7.61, 7.59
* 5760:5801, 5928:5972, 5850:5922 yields 4.8 angstrom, 7.55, 7.54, 7.55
